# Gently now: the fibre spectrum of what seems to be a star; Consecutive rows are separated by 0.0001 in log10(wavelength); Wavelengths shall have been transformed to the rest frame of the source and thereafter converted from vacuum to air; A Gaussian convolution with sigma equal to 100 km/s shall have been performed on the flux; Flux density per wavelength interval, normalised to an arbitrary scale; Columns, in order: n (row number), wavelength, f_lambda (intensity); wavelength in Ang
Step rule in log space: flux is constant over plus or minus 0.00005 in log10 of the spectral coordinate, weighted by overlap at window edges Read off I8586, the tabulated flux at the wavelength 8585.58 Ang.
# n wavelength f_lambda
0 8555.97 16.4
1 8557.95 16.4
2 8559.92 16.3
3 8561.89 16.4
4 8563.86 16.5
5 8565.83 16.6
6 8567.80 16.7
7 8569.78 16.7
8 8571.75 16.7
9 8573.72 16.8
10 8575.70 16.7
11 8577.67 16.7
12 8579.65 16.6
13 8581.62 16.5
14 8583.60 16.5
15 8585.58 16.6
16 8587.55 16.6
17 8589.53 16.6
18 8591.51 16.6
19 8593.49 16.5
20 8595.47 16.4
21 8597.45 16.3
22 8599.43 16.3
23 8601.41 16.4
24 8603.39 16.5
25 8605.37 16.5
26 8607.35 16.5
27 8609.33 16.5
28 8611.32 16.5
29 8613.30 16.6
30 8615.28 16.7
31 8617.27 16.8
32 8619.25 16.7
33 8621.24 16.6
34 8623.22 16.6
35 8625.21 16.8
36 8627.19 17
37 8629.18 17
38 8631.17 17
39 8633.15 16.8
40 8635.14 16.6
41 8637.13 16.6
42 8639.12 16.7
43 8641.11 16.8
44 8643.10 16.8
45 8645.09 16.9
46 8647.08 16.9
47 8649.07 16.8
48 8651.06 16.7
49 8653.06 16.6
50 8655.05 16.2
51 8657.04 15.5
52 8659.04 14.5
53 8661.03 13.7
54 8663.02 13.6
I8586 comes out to 16.6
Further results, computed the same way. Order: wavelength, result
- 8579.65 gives 16.6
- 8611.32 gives 16.5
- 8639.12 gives 16.7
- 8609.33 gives 16.5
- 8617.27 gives 16.8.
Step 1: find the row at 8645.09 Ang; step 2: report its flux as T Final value 16.9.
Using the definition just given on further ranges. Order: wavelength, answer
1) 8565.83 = 16.6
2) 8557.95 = 16.4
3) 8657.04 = 15.5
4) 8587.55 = 16.6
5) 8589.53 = 16.6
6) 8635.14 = 16.6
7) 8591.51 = 16.6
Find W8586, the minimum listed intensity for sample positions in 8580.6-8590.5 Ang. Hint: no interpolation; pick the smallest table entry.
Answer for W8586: 16.5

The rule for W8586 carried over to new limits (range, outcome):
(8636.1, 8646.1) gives 16.6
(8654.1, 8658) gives 15.5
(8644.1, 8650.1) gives 16.8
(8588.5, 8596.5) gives 16.4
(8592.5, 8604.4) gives 16.3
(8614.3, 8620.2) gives 16.7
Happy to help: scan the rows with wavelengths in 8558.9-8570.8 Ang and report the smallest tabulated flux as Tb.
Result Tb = 16.3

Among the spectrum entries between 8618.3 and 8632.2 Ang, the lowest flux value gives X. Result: 16.6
